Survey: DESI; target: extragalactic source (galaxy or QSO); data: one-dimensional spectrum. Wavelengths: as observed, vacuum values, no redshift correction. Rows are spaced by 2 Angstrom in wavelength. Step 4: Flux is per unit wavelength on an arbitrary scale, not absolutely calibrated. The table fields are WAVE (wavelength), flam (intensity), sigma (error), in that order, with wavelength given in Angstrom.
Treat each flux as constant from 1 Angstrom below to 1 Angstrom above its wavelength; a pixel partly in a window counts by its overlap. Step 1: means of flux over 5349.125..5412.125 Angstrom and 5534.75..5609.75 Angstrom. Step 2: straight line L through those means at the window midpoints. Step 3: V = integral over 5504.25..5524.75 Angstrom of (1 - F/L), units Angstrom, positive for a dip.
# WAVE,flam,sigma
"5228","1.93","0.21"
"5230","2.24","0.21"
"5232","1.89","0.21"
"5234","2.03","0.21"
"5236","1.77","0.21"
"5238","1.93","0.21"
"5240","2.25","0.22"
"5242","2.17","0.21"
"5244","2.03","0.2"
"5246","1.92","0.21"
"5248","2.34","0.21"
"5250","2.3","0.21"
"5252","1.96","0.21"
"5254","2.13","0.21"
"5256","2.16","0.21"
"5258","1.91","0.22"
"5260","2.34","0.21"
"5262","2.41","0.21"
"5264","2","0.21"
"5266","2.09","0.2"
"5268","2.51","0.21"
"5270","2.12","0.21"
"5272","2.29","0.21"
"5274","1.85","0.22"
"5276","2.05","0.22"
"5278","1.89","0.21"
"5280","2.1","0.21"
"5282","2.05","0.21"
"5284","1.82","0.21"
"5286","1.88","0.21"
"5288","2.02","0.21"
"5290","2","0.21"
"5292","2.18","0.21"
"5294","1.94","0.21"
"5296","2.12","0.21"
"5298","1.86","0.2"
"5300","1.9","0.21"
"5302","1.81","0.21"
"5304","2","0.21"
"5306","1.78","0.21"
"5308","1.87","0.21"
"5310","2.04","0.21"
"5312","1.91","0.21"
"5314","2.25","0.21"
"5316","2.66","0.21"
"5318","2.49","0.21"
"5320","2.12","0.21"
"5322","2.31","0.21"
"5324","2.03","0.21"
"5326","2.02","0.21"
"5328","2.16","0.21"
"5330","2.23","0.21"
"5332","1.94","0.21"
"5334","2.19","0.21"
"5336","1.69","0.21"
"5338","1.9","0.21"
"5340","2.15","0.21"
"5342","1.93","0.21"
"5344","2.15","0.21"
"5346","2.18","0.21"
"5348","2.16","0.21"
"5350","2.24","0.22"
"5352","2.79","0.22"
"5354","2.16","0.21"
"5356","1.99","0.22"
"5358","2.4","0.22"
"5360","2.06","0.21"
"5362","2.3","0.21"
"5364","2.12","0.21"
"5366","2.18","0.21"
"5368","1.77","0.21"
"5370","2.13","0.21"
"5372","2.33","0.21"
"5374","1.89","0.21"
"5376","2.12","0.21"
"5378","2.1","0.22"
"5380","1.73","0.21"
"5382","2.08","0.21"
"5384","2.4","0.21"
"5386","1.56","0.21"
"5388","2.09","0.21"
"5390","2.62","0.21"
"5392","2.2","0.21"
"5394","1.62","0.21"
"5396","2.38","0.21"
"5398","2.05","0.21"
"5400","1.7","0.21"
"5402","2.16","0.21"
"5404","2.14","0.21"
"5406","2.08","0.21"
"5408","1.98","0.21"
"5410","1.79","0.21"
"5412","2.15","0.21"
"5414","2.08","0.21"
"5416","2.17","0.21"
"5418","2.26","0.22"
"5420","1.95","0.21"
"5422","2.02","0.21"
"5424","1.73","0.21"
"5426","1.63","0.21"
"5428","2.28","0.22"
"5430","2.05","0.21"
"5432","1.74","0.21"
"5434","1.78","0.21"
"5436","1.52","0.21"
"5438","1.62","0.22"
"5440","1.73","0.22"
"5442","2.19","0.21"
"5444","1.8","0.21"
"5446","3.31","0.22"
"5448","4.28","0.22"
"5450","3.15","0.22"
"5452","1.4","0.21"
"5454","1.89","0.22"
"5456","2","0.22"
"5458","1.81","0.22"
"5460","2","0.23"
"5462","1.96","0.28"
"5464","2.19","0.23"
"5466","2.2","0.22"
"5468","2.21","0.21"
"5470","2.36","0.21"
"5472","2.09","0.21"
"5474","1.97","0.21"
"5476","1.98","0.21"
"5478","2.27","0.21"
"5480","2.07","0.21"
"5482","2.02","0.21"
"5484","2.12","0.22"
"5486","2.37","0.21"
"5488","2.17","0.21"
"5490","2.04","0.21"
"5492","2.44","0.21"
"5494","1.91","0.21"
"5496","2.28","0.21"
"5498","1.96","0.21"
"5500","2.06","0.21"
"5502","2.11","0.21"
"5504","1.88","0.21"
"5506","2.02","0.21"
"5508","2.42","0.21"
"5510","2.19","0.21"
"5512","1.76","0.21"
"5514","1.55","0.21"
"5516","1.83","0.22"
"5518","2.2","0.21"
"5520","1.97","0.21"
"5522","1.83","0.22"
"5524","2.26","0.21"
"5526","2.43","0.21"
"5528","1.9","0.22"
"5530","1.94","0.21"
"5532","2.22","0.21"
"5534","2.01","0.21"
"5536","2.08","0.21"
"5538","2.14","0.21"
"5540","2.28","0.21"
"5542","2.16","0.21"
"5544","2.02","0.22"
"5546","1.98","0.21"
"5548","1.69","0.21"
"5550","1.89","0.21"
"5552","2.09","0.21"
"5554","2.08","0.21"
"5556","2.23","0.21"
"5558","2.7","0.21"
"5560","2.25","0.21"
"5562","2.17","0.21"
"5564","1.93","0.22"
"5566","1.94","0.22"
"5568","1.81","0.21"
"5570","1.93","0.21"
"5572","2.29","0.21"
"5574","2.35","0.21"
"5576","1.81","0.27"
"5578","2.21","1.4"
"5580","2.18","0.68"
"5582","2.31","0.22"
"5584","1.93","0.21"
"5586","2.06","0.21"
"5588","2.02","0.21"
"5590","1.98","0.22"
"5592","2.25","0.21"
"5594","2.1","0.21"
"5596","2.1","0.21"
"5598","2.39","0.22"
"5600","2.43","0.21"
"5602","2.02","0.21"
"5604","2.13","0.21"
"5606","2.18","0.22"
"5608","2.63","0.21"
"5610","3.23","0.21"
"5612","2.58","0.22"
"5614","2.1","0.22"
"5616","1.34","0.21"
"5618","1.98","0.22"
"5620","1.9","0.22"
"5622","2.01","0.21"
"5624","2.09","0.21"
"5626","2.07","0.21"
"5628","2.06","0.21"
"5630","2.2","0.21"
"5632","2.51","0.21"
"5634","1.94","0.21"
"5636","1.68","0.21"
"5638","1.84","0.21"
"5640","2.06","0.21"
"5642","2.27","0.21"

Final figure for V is 1.3 Angstrom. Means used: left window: 2.1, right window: 2.14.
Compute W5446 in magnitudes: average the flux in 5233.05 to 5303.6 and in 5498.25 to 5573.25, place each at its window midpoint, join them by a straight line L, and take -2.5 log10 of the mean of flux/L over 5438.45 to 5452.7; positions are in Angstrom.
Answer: -0.227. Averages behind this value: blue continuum 2.06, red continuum 2.06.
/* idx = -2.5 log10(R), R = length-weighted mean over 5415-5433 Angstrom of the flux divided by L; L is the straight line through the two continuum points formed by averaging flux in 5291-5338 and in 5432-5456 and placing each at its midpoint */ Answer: 0.11 mag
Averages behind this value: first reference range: 2.06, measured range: 1.98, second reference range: 2.21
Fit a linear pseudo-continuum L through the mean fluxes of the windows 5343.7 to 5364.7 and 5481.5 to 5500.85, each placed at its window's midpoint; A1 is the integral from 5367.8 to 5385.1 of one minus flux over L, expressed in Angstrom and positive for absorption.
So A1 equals 1.2 Angstrom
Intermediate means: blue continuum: 2.24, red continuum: 2.14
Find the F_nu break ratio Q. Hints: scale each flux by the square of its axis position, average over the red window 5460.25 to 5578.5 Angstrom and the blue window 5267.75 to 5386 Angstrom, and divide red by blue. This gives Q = 1.08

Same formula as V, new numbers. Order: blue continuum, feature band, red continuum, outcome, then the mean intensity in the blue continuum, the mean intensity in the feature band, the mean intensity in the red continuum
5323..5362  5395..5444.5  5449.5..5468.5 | 2.8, 2.13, 1.96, 2.05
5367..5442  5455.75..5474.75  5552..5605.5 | -0.4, 1.99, 2.08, 2.14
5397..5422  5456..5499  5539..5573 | -1.1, 2.04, 2.11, 2.08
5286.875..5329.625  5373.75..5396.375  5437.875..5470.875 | 1.1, 2.07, 2.06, 2.26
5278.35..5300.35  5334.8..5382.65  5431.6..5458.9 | -0.9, 1.99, 2.11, 2.17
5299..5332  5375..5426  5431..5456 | 2.9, 2.09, 2.04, 2.19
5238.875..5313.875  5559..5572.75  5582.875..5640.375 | 0.5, 2.06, 2.04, 2.13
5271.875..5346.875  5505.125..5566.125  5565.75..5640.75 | 1.0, 2.04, 2.07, 2.12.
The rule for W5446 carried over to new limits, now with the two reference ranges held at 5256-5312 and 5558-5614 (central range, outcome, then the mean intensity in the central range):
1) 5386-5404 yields 0.01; 2.07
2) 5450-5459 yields 0.11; 1.93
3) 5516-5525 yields 0.06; 2.04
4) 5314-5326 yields -0.12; 2.29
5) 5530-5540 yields 0.03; 2.11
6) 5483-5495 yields -0.01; 2.17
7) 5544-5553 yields 0.14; 1.92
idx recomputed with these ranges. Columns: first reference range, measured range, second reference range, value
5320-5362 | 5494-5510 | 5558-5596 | 0.01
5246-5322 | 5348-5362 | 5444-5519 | -0.07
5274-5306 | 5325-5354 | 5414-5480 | -0.06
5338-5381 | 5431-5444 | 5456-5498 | 0.20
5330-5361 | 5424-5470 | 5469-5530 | -0.01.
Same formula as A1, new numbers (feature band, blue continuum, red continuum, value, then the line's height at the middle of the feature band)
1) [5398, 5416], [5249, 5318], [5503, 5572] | 0.4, 2.06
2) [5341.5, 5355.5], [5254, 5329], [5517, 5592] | -1.0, 2.08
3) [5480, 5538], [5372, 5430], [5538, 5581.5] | 0.2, 2.08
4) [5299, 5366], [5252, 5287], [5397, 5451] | -0.5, 2.1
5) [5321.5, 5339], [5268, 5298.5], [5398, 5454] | 0.1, 2.05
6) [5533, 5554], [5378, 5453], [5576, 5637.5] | 0.9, 2.13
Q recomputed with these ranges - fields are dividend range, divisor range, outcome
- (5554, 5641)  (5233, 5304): 1.17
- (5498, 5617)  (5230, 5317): 1.14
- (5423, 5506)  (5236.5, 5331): 1.08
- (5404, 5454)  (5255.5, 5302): 1.08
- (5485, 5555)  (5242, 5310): 1.10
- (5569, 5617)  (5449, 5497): 1.08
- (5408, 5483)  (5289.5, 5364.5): 1.04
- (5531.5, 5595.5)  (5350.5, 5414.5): 1.07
